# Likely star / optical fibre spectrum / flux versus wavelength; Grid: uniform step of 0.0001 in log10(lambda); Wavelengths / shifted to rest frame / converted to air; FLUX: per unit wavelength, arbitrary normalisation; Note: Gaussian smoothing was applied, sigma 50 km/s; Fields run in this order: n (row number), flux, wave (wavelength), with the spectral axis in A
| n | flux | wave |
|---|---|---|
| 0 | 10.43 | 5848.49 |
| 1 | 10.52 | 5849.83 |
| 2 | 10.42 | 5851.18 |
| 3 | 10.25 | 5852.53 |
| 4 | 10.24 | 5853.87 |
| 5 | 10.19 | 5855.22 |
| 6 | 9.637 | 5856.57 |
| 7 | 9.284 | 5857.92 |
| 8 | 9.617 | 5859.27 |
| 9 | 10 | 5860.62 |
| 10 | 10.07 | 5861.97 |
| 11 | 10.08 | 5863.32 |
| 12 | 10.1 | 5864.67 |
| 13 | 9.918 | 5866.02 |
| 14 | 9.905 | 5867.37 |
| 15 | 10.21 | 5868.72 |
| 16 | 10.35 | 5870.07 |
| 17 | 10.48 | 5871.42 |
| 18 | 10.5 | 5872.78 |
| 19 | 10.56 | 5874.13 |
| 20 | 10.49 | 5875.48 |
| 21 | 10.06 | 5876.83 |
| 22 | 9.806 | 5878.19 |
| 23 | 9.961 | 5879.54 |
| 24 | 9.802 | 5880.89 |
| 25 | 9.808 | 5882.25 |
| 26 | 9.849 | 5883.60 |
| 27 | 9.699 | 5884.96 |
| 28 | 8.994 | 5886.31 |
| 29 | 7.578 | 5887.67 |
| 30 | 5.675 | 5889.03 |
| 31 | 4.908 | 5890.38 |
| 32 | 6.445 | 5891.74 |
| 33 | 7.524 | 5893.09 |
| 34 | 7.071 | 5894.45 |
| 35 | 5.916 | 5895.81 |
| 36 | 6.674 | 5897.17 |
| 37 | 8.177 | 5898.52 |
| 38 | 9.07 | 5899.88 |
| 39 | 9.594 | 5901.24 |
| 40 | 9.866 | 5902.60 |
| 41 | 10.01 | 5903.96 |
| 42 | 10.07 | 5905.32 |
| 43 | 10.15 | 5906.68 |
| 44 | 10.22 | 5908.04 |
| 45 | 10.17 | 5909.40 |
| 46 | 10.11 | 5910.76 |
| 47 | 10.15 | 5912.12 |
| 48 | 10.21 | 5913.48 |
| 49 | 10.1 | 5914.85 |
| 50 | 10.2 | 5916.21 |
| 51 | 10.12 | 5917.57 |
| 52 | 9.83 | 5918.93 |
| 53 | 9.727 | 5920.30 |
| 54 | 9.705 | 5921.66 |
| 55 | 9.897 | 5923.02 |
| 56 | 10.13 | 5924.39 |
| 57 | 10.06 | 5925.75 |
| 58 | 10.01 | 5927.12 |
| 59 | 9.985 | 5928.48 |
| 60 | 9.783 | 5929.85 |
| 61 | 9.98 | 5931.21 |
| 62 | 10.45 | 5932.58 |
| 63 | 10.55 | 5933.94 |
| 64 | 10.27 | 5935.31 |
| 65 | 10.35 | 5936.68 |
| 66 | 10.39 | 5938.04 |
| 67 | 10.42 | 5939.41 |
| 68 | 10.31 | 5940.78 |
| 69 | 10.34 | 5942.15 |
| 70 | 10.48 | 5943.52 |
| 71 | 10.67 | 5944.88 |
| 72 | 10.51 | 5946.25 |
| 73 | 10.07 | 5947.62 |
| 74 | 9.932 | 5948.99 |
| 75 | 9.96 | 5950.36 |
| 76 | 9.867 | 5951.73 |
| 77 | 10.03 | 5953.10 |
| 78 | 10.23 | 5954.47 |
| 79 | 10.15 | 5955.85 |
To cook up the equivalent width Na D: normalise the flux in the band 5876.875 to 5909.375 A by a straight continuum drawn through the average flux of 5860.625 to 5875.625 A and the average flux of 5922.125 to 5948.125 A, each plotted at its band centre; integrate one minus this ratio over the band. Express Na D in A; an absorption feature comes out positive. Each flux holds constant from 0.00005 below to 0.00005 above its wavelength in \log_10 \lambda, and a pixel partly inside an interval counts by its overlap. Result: 5.1 A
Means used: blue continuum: 10.2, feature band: 8.62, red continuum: 10.2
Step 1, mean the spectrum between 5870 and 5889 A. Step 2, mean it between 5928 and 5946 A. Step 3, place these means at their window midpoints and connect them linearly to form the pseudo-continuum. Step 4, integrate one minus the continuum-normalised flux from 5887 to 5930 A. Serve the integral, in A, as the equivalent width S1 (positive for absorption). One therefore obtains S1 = 4.3 A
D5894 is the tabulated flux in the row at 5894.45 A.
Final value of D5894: 7.071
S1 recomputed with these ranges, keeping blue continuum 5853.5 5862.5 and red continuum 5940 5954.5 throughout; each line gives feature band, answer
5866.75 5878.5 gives -0.4 A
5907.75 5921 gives 0.0 A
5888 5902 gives 4.0 A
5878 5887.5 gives 0.3 A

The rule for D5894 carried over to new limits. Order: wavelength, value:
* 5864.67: 10.1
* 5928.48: 9.985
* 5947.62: 10.07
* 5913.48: 10.21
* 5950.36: 9.96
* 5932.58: 10.45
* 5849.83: 10.52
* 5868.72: 10.21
